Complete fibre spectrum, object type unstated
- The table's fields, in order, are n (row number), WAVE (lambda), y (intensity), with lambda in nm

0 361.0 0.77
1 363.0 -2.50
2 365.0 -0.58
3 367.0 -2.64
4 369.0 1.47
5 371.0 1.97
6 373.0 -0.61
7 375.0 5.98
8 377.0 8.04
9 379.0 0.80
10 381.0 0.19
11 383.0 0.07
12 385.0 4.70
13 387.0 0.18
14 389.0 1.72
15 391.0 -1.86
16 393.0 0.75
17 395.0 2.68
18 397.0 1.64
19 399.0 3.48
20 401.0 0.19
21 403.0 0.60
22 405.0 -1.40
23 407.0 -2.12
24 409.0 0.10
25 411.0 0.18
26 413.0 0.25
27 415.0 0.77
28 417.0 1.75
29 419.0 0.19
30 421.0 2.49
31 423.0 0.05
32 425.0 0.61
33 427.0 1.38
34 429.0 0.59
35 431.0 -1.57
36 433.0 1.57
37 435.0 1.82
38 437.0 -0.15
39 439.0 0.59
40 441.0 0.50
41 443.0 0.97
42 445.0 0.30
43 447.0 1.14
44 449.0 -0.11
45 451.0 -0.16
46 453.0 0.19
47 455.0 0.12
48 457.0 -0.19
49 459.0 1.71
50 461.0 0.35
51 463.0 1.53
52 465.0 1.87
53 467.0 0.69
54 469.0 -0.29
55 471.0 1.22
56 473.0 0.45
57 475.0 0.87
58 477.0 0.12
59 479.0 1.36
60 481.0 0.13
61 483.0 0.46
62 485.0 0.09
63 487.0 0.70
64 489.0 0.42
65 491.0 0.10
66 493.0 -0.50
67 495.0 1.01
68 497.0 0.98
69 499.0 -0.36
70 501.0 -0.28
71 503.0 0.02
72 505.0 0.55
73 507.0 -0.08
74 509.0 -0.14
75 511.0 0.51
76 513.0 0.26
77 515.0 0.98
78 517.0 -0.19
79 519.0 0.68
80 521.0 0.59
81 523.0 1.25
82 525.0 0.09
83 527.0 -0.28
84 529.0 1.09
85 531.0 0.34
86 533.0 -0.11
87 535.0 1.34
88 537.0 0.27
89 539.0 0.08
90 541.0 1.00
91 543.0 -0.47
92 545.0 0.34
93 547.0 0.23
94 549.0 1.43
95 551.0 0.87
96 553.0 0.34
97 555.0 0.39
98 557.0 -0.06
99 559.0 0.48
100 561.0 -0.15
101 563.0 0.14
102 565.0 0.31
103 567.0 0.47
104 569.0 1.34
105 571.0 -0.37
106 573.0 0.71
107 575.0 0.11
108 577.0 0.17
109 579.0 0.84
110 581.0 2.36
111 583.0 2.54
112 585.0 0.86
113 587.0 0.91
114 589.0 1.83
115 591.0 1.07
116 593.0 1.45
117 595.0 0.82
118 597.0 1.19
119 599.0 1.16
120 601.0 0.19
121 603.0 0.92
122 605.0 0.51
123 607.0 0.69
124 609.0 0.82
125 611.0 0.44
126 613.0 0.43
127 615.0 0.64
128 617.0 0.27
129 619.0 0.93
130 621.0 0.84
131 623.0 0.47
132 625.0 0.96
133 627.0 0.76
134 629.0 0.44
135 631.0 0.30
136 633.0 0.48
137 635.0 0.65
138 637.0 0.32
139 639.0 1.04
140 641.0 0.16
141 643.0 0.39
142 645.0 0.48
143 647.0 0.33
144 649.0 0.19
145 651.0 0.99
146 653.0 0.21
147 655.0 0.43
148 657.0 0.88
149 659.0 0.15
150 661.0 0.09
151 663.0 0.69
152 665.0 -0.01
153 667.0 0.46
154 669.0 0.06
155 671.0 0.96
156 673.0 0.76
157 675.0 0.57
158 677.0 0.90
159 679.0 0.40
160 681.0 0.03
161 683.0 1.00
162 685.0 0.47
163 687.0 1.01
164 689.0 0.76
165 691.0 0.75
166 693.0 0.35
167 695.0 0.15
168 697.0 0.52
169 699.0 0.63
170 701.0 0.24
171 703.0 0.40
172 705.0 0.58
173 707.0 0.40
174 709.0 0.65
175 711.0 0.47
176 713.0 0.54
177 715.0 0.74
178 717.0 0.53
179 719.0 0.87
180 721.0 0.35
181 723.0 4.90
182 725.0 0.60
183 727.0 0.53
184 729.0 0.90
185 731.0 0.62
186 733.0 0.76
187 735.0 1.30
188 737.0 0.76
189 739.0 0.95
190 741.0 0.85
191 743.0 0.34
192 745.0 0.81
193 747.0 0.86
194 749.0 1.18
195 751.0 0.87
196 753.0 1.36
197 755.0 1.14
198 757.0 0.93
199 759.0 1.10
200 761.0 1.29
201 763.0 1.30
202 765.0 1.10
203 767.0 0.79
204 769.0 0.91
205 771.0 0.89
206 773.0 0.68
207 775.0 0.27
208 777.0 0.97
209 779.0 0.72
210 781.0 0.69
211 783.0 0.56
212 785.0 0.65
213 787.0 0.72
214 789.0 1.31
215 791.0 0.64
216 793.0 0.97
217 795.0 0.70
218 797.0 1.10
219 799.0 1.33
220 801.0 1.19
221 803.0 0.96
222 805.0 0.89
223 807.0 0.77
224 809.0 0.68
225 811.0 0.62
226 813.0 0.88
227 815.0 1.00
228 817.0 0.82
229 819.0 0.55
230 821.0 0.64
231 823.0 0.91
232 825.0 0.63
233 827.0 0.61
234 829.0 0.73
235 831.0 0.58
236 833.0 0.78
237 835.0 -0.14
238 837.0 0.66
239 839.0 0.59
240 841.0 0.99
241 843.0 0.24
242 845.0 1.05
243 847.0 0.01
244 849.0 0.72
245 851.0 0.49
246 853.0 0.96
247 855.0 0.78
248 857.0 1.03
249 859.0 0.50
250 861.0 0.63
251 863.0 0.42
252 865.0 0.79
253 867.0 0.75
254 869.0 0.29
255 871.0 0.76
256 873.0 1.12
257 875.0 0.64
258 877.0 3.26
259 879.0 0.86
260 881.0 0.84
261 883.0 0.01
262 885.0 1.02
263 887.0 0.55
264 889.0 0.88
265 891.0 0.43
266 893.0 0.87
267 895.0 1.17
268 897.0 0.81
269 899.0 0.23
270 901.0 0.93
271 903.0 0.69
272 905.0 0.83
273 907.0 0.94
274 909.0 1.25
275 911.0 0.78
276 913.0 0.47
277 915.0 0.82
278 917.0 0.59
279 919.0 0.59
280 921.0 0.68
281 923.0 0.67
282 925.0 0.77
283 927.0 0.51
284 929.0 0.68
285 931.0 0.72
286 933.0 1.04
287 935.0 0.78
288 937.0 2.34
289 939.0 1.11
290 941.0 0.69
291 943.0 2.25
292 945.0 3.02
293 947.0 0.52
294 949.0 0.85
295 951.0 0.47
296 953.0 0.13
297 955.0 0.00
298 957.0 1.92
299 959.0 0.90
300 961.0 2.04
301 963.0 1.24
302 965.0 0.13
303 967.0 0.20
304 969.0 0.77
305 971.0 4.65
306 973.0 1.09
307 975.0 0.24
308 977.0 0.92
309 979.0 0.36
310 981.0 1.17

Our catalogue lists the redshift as 0.938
